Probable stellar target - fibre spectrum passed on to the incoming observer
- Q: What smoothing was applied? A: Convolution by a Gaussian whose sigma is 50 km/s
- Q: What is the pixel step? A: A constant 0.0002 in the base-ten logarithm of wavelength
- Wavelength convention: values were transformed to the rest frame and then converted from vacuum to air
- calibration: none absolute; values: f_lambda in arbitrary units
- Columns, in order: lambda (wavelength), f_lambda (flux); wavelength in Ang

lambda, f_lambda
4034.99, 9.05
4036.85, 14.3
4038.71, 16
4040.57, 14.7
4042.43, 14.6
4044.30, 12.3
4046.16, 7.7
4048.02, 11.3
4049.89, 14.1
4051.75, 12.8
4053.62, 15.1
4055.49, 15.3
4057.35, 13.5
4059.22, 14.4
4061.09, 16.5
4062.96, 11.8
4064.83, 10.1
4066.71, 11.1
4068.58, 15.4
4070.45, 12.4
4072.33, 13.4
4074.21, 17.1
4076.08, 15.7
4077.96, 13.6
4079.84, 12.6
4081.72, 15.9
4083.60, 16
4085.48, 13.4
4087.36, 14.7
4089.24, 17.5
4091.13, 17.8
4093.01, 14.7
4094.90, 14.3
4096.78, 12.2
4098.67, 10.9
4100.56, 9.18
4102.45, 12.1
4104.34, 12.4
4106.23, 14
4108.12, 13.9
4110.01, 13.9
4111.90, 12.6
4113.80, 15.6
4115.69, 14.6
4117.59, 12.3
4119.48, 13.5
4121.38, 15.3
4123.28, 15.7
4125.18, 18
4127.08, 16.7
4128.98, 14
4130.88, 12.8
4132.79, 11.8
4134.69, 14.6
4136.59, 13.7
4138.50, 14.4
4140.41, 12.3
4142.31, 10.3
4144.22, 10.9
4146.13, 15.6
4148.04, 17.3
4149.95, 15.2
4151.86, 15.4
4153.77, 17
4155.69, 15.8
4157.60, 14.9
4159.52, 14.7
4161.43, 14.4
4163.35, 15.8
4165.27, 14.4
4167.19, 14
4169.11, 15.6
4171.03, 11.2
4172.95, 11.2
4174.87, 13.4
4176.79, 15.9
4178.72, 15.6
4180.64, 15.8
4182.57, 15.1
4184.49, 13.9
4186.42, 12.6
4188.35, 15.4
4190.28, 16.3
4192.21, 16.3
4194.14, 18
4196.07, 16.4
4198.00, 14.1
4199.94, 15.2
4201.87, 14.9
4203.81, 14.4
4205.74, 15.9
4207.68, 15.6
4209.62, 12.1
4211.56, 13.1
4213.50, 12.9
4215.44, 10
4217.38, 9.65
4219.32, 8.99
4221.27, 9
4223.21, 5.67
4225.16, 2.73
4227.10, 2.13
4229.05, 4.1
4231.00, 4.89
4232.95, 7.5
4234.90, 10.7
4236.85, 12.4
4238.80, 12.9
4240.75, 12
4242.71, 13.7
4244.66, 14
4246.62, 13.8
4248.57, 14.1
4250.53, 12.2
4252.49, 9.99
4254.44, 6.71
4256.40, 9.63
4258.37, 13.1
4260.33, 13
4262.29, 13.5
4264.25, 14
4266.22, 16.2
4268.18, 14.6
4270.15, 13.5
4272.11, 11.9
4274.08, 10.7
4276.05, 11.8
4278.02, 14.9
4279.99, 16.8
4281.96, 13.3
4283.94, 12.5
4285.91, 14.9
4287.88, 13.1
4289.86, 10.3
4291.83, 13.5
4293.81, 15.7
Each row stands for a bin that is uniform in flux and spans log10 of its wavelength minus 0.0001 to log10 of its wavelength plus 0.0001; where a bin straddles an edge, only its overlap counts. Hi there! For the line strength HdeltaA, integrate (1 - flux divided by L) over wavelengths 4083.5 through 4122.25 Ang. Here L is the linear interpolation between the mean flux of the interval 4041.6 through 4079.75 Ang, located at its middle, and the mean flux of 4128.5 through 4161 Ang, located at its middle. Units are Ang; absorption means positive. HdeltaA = -0.1 Ang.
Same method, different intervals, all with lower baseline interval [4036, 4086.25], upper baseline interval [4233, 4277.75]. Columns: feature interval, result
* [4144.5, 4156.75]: -2.5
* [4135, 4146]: 0.4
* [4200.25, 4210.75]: -1.5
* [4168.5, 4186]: -1.6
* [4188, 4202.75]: -3.5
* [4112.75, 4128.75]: -2.2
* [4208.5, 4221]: 1.6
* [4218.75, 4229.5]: 6.2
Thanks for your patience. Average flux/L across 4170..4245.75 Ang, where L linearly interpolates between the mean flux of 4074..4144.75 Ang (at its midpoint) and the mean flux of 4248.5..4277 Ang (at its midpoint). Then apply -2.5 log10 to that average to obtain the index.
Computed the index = 0.062 mag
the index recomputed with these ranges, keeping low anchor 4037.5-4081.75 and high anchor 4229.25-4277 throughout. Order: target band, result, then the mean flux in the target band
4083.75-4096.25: -0.15 mag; 15.3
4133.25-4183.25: -0.14 mag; 14.4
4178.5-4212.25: -0.21 mag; 15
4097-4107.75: 0.12 mag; 11.9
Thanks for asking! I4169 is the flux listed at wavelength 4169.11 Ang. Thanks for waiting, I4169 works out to 15.6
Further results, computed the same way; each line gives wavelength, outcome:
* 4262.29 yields 13.5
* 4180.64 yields 15.8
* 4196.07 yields 16.4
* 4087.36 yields 14.7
